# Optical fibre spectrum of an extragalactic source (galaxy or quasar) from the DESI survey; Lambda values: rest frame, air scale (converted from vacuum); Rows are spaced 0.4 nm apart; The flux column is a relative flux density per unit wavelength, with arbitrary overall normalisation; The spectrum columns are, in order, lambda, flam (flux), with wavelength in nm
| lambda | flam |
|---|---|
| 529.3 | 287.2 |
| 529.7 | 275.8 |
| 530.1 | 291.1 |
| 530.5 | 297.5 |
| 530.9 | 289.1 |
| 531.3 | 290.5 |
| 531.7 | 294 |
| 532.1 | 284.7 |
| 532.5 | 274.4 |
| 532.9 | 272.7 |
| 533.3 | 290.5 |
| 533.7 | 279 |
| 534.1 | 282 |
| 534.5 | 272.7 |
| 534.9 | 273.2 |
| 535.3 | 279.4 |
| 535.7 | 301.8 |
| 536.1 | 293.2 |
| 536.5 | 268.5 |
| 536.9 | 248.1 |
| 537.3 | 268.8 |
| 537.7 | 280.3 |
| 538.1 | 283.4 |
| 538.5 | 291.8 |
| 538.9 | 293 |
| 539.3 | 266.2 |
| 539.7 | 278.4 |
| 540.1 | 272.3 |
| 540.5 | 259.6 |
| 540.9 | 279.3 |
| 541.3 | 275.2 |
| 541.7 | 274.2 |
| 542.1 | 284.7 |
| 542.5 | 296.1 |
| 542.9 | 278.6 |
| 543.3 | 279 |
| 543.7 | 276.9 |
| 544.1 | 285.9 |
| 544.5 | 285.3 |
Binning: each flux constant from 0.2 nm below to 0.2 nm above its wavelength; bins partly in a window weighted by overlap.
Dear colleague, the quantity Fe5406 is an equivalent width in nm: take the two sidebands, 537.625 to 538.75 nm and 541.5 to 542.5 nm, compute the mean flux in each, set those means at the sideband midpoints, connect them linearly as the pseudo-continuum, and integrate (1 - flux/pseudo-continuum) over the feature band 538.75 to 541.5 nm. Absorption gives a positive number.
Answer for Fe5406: 0.10 nm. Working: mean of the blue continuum 286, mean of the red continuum 283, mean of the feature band 275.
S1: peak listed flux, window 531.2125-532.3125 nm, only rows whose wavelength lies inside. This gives 294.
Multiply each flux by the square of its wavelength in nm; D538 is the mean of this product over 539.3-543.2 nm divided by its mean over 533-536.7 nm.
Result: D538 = 1.01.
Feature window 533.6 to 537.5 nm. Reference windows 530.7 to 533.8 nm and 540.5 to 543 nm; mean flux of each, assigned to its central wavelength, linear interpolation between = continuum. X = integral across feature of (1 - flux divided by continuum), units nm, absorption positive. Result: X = 0.09 nm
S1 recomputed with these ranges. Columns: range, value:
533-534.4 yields 290.5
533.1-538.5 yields 301.8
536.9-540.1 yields 293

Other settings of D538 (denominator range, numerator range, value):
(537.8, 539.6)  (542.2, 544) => 1.02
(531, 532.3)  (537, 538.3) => 0.97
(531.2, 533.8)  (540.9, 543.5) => 1.03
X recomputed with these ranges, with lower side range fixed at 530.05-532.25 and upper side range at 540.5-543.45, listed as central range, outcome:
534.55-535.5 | 0.04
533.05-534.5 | 0.03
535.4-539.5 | 0.07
